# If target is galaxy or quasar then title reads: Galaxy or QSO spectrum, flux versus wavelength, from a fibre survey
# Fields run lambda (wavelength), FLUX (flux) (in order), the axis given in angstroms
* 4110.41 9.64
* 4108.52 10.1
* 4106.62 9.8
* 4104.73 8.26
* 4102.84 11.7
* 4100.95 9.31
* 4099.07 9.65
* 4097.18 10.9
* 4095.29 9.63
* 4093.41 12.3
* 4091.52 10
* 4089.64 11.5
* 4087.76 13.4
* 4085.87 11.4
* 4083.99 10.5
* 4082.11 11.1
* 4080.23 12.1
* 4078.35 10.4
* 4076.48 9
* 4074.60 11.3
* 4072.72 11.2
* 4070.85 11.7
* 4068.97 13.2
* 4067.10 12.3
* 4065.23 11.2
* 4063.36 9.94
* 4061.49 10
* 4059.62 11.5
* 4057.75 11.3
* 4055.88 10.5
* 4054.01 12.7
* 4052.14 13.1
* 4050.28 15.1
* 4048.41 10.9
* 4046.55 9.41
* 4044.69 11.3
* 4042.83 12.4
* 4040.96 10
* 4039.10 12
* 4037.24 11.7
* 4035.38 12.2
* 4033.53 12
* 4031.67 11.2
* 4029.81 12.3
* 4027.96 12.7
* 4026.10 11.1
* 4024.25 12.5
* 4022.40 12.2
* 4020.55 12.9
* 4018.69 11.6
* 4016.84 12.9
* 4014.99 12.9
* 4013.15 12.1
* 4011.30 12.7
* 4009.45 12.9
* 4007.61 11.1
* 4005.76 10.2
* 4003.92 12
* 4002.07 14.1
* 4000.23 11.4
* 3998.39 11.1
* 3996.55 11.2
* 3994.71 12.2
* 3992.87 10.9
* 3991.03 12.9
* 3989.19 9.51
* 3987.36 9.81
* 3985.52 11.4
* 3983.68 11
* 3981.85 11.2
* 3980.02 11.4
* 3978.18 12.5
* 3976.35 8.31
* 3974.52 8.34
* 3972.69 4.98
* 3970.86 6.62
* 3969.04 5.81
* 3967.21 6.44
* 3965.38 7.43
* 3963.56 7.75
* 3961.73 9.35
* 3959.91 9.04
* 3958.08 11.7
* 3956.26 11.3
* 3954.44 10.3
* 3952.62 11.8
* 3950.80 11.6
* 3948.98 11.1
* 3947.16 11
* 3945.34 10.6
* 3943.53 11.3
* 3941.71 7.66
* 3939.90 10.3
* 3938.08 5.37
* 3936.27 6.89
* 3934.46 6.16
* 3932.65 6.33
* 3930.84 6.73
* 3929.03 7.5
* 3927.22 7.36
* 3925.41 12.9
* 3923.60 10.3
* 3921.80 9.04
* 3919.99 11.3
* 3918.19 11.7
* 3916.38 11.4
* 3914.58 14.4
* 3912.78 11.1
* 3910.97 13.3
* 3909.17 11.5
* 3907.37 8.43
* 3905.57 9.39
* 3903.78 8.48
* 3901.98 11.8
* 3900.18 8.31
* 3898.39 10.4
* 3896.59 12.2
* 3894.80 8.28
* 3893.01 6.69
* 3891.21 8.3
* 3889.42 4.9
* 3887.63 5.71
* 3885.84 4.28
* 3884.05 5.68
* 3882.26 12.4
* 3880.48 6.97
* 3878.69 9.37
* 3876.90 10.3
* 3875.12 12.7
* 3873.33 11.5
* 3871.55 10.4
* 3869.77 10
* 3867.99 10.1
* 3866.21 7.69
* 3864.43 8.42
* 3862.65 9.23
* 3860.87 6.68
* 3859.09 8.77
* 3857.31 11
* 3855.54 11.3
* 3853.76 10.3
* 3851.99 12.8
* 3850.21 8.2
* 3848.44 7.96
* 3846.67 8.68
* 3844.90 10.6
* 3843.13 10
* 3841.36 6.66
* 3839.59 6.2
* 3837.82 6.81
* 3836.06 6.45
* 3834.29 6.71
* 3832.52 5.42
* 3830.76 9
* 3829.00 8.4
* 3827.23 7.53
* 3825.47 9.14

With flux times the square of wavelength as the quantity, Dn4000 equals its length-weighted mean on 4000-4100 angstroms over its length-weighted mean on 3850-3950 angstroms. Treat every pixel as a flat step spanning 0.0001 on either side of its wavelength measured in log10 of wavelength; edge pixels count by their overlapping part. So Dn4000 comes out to 1.33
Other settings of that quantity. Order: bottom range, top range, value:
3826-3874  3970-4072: 1.42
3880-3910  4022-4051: 1.49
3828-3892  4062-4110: 1.41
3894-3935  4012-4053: 1.28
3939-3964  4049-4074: 1.20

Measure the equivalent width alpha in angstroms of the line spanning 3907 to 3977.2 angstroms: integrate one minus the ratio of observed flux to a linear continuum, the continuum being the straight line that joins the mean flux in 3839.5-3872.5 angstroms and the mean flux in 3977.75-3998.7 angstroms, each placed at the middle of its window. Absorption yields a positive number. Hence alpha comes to 7.8 angstroms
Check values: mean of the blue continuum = 9.29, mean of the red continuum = 11.2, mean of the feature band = 9.35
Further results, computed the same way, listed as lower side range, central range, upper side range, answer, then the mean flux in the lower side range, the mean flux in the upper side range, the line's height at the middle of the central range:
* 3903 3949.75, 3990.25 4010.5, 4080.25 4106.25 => -3.30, 9.67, 10.8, 10.2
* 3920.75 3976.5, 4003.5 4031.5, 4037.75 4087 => -4.80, 8.76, 11.4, 10.3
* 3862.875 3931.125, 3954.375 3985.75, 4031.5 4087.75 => 3.98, 9.53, 11.5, 10.4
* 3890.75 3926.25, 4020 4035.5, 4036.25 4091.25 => -1.22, 10.5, 11.4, 11.2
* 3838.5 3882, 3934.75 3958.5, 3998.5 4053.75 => 1.90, 9.44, 12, 10.8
